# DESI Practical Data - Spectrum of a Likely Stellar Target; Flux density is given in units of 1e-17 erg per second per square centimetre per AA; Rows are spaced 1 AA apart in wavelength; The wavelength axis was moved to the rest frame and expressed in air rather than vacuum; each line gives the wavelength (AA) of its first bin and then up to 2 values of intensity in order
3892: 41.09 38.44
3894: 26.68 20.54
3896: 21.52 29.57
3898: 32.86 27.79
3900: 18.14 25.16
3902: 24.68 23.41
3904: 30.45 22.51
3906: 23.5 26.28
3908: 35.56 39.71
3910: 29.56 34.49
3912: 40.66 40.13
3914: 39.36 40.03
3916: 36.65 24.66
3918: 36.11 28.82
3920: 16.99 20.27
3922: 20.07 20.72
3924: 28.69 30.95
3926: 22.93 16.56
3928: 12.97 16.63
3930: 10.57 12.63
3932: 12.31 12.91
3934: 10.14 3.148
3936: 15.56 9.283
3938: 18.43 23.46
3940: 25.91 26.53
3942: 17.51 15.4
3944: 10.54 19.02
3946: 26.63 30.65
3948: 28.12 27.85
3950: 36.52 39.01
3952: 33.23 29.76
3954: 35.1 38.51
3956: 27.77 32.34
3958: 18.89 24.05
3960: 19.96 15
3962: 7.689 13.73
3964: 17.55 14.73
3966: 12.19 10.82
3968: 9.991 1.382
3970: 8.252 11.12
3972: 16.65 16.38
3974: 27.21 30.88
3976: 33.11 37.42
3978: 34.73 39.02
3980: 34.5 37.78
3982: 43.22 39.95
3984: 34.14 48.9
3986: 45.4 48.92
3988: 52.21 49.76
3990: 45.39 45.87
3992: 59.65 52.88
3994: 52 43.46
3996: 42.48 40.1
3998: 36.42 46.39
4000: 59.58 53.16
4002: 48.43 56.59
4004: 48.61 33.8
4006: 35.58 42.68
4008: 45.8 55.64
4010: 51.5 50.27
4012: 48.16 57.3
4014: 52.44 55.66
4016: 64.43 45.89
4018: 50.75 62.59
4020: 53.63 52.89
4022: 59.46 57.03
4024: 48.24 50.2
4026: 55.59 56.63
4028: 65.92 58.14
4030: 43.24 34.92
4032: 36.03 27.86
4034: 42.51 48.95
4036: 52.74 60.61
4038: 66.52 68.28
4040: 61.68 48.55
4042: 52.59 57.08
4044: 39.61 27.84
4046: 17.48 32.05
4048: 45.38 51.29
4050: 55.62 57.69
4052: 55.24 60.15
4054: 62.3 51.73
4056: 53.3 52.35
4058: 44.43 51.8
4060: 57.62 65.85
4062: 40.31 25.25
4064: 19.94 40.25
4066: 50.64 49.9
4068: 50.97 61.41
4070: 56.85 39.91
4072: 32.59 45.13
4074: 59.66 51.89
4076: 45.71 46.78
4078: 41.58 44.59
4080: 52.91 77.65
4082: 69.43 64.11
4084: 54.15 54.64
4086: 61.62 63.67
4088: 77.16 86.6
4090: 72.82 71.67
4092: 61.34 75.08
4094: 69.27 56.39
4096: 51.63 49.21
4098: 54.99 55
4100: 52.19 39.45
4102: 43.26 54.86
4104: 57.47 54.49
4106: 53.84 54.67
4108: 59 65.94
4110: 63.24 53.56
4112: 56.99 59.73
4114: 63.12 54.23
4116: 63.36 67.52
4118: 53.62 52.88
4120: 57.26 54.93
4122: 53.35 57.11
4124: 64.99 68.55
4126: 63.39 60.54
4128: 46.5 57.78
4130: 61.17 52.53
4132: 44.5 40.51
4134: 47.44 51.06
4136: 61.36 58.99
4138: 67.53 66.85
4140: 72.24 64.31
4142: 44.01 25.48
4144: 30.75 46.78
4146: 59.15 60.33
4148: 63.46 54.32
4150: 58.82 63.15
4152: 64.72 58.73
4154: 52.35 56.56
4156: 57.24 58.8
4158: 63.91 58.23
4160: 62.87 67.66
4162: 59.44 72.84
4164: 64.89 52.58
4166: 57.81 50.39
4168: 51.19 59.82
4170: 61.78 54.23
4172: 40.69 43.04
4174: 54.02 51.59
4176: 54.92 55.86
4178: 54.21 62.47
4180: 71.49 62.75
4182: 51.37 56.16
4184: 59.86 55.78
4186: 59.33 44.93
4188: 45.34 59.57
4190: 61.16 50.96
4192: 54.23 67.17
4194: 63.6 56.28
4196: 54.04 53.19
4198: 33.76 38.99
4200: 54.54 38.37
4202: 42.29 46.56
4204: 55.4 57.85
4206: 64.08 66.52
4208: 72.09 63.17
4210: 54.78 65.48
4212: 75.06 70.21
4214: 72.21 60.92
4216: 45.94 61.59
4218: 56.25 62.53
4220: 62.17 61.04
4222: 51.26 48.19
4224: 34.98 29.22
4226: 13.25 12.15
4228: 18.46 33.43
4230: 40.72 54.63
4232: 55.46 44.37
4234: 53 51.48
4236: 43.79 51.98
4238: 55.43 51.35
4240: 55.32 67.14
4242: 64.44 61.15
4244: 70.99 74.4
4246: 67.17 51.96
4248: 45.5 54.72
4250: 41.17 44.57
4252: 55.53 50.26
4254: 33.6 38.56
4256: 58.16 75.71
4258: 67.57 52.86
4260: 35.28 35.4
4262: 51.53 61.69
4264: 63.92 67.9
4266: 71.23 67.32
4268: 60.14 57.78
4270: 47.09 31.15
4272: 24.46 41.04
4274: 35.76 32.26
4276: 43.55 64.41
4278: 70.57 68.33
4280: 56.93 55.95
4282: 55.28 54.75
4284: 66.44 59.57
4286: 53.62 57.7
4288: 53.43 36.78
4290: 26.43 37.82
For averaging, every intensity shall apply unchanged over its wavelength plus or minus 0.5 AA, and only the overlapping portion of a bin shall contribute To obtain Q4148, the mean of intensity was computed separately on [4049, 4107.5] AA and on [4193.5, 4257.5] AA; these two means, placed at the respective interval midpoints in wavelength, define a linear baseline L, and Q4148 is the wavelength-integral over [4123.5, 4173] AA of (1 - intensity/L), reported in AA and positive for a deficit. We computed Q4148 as -2.87 AA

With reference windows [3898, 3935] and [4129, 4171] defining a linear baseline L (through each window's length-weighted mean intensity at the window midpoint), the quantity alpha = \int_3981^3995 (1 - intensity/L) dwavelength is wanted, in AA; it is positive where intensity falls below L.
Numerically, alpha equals -4.9 AA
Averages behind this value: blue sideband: 25.2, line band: 47.1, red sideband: 56.7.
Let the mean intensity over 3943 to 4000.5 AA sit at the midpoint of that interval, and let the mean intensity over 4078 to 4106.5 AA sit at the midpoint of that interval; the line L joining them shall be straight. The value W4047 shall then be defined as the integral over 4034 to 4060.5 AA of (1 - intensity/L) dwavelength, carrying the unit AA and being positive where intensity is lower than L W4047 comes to -1.1 AA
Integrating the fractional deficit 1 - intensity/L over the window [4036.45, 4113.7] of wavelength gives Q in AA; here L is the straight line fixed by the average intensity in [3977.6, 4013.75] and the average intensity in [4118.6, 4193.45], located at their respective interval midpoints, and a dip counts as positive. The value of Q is -3.9 AA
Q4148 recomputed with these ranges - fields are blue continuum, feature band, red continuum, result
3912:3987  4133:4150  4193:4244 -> -3.8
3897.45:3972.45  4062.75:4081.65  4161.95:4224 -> -3.1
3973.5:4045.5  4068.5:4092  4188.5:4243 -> -4.0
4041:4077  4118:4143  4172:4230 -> -3.1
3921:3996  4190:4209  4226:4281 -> -3.1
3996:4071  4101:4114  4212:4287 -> -1.4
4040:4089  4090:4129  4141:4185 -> -3.4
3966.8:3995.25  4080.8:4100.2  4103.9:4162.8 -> -4.9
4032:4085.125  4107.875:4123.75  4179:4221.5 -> -1.7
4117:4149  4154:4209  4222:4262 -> -3.9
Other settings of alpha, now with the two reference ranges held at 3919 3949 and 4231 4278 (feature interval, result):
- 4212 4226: -1.48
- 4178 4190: -3.10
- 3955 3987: -3.13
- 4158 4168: -3.98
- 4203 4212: -2.67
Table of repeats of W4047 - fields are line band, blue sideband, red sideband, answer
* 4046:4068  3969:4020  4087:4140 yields 1.37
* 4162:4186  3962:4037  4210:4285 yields -3.52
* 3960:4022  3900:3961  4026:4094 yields -0.39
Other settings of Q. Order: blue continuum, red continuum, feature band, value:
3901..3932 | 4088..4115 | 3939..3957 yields 2.66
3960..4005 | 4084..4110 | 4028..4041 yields -1.30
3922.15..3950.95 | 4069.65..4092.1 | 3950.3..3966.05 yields 0.46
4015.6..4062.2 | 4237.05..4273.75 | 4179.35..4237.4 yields 1.01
